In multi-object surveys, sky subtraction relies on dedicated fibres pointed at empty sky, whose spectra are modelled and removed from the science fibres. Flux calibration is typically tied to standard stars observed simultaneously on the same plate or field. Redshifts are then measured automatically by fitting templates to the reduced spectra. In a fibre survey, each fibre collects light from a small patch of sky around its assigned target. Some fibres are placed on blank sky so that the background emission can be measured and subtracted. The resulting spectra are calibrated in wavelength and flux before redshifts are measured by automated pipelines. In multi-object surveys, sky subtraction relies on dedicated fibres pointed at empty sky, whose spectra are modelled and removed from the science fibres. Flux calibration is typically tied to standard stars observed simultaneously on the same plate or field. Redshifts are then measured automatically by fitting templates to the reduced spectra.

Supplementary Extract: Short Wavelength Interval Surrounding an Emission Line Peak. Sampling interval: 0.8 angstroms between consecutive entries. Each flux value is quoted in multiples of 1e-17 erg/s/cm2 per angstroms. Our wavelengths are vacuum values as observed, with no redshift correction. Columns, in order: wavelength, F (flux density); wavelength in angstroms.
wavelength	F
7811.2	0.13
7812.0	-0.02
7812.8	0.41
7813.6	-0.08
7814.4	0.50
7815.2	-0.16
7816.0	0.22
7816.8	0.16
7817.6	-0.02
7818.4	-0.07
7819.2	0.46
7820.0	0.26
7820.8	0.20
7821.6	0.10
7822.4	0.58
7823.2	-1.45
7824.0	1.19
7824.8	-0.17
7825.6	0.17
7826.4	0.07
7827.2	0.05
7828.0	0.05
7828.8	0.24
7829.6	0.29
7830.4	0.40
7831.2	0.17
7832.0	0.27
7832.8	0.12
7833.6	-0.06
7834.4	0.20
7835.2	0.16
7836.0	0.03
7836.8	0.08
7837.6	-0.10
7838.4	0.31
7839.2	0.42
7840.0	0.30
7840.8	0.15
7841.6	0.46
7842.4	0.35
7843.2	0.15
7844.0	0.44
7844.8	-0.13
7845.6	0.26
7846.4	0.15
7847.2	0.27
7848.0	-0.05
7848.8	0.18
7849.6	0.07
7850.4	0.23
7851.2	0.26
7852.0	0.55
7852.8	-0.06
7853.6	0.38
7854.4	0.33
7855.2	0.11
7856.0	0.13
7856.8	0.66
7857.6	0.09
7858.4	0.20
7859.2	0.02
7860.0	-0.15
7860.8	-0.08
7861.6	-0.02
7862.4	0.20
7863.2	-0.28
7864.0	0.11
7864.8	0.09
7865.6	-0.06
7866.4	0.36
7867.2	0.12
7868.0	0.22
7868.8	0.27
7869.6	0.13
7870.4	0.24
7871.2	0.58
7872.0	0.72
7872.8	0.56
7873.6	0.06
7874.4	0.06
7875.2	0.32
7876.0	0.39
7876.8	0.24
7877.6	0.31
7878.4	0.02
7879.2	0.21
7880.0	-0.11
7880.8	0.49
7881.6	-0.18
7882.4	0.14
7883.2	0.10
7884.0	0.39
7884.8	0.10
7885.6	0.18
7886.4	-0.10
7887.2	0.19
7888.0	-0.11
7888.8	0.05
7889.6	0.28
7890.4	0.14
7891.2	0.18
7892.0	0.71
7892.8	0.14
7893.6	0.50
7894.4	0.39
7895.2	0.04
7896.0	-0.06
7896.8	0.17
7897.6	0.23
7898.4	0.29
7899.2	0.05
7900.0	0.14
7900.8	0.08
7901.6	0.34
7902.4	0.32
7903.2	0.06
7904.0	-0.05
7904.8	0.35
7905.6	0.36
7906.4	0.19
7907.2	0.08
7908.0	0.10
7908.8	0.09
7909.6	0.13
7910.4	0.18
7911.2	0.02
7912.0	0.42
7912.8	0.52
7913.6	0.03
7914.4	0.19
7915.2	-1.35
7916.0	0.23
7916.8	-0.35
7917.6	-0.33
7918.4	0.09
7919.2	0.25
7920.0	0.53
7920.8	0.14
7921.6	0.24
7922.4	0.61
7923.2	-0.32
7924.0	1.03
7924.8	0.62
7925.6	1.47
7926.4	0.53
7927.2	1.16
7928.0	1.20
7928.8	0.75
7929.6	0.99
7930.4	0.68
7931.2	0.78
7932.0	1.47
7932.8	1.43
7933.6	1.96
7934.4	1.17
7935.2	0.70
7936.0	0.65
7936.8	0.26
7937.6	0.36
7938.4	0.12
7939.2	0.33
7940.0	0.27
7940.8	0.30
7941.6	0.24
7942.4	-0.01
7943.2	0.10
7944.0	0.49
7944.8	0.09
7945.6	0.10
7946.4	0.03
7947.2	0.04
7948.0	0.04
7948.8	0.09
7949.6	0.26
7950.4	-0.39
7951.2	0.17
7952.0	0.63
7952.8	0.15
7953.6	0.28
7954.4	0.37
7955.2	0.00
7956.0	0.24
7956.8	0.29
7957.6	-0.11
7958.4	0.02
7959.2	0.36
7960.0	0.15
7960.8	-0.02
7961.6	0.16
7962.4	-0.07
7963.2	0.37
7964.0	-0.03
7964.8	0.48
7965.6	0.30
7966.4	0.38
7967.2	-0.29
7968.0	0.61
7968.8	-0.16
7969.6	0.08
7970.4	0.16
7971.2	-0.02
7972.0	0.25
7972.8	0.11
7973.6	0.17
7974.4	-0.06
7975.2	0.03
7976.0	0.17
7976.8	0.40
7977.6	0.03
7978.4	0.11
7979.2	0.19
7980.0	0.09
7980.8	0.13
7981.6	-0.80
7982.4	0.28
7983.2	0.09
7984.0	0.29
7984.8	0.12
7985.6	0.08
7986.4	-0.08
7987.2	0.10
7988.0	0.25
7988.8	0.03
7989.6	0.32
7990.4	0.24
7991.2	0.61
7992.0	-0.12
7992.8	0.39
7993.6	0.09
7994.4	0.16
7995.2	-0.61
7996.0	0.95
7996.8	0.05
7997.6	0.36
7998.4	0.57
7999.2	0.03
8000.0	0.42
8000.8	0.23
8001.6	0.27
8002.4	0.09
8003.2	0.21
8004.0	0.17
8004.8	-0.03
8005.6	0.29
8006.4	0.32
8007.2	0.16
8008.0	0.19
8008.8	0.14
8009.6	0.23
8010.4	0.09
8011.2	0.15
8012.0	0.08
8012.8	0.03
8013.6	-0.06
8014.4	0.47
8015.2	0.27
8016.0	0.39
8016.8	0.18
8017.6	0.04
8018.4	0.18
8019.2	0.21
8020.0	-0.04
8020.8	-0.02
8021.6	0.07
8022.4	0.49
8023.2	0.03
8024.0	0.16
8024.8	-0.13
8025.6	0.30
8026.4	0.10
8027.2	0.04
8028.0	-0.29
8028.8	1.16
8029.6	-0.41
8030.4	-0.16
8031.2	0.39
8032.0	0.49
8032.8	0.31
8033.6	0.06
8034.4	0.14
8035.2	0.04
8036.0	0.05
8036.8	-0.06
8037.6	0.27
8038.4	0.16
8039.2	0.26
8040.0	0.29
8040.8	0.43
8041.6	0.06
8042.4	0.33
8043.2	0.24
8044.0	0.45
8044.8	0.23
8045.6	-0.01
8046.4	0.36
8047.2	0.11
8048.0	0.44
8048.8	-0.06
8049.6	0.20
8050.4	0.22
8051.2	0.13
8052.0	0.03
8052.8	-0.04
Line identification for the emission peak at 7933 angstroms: [O II] 3727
